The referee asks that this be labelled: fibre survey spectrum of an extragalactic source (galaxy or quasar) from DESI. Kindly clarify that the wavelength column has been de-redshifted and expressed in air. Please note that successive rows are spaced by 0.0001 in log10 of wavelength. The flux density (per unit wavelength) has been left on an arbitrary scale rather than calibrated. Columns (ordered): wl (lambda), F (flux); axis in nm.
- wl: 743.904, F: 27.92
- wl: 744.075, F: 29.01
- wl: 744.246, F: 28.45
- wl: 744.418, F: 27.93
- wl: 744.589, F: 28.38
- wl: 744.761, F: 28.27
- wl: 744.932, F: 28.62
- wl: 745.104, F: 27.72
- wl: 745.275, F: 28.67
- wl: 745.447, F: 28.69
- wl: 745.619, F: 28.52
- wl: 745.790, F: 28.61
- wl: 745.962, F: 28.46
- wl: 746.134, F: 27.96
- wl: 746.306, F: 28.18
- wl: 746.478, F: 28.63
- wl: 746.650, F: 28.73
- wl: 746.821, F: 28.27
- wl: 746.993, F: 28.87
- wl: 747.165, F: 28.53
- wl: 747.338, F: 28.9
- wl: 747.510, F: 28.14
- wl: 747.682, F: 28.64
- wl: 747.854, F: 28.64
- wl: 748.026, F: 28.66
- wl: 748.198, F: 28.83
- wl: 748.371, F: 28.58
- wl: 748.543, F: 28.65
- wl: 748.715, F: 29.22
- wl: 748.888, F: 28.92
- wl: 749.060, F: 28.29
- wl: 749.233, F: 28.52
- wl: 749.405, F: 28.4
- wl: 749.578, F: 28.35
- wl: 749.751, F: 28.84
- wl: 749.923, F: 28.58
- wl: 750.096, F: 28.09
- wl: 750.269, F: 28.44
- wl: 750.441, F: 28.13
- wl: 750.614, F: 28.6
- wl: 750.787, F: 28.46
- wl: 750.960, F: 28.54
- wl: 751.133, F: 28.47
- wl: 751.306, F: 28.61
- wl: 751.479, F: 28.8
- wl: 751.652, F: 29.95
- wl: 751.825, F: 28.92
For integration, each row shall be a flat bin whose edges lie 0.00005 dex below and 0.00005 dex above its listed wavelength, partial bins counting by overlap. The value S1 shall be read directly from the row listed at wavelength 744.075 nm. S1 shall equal 29.01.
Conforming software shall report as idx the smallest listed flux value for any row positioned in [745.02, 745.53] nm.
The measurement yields 27.72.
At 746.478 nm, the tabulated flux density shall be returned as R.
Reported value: 28.63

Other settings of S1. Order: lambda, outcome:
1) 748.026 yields 28.66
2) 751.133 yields 28.47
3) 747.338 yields 28.9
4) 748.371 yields 28.58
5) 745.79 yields 28.61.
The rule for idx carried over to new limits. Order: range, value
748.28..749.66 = 28.29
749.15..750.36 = 28.09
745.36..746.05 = 28.46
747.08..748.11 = 28.14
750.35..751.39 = 28.13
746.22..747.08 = 28.18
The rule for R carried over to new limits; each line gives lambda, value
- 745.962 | 28.46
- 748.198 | 28.83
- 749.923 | 28.58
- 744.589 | 28.38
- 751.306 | 28.61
